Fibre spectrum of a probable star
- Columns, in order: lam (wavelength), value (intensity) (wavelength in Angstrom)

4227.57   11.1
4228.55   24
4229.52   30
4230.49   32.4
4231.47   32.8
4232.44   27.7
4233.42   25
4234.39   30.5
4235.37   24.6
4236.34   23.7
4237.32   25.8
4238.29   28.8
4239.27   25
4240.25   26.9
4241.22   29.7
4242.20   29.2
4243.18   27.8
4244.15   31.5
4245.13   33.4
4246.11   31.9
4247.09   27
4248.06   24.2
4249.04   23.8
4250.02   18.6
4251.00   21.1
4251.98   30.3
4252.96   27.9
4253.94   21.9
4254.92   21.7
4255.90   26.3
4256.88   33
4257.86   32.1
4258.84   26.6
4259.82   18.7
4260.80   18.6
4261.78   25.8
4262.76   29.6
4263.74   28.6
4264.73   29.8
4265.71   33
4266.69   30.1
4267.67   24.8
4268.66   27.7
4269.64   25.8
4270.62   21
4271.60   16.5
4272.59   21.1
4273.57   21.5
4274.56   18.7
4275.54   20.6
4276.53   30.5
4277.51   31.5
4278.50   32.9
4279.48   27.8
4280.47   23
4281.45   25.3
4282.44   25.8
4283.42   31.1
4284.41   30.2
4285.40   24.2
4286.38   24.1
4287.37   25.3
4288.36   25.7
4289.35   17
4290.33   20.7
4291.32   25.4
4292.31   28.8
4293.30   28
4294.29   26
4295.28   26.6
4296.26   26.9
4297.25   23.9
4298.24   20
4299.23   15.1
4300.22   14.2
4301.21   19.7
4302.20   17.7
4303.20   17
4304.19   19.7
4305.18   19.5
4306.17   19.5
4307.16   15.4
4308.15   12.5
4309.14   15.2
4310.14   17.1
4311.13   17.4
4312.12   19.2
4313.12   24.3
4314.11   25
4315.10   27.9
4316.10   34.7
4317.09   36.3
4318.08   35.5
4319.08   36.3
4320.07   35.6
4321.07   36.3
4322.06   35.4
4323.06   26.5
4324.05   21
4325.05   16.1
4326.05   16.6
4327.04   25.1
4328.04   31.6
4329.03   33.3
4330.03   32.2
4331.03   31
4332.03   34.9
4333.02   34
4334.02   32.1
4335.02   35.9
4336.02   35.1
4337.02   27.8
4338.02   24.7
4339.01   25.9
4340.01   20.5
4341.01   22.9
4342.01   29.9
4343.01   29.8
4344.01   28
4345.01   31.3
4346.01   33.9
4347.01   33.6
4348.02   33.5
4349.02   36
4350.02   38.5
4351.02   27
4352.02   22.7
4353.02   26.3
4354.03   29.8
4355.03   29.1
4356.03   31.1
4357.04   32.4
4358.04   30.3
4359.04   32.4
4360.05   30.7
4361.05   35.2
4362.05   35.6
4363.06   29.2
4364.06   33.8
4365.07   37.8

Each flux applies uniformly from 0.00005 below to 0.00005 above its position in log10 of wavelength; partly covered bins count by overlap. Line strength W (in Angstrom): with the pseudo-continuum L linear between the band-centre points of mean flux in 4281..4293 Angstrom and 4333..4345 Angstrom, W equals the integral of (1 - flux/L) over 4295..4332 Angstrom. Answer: 3.8 Angstrom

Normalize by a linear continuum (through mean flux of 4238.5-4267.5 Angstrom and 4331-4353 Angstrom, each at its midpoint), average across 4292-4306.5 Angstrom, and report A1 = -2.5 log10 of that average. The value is 0.32 mag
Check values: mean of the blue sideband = 27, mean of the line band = 21.4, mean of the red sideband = 30.3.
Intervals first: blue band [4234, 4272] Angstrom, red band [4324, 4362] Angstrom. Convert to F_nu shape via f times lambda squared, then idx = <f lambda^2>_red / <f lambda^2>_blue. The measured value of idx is 1.2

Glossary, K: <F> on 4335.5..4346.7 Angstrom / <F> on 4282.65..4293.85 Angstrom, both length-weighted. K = 1.1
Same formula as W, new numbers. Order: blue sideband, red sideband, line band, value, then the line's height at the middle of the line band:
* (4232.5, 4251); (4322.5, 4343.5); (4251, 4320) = 7.2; 27.4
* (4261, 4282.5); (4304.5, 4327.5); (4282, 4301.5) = 1.1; 25.3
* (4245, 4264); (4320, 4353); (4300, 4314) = 5.1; 28.2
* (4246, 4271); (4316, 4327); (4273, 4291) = 1.4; 27.4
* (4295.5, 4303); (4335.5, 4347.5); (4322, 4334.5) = -1.1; 25.9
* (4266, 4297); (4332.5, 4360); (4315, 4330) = -0.9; 28.4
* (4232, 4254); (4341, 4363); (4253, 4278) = 2.0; 27.7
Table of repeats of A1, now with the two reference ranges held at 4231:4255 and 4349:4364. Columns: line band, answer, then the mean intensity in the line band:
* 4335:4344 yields 0.10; 27.6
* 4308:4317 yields 0.29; 22.5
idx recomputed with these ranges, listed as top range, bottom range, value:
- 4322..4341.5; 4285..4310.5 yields 1.36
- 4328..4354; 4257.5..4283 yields 1.23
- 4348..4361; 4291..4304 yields 1.43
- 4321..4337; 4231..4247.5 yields 1.09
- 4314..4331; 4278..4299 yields 1.19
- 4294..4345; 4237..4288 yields 1.00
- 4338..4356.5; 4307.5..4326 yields 1.15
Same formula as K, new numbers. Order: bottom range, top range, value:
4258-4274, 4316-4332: 1.20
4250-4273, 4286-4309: 0.83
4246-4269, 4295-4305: 0.76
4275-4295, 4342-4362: 1.19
